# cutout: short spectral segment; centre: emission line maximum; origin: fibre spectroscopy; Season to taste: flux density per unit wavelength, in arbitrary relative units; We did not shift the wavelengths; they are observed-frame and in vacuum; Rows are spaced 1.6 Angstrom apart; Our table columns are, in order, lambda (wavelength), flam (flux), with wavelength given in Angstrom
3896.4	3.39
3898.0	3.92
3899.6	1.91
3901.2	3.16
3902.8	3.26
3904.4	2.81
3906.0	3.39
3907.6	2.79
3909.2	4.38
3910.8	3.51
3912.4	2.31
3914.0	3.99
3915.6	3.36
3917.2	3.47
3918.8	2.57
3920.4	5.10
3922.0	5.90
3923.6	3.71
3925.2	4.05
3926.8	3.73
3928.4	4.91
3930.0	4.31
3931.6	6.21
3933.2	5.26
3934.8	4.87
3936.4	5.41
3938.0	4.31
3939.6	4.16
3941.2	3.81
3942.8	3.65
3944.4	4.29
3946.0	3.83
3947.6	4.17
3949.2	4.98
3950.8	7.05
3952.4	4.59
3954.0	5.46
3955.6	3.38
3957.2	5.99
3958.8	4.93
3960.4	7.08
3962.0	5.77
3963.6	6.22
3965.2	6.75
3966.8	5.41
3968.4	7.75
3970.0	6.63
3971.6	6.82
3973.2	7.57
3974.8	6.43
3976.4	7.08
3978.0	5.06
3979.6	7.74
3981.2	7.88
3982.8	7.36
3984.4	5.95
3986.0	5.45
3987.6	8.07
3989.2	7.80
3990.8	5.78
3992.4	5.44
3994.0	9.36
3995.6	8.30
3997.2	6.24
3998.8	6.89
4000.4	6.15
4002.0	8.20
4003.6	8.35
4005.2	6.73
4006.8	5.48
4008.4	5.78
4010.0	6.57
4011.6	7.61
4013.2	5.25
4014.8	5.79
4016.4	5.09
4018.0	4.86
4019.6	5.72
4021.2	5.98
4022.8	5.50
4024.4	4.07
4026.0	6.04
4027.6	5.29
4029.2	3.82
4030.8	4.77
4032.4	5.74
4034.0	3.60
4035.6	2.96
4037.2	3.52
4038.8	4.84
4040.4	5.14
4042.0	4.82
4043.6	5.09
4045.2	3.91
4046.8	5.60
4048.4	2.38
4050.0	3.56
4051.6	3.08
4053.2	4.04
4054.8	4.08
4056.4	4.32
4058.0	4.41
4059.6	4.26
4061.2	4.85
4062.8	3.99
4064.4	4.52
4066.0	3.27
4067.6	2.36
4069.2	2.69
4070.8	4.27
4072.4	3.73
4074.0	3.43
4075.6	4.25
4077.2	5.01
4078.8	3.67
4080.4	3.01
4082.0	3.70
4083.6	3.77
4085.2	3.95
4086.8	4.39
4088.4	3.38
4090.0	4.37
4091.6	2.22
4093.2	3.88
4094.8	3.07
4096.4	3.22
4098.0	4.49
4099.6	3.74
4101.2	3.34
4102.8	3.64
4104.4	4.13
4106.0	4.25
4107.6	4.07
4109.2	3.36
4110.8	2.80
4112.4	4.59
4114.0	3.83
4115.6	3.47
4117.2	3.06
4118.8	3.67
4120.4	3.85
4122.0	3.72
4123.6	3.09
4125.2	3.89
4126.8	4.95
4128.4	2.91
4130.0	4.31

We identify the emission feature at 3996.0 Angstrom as C IV 1549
